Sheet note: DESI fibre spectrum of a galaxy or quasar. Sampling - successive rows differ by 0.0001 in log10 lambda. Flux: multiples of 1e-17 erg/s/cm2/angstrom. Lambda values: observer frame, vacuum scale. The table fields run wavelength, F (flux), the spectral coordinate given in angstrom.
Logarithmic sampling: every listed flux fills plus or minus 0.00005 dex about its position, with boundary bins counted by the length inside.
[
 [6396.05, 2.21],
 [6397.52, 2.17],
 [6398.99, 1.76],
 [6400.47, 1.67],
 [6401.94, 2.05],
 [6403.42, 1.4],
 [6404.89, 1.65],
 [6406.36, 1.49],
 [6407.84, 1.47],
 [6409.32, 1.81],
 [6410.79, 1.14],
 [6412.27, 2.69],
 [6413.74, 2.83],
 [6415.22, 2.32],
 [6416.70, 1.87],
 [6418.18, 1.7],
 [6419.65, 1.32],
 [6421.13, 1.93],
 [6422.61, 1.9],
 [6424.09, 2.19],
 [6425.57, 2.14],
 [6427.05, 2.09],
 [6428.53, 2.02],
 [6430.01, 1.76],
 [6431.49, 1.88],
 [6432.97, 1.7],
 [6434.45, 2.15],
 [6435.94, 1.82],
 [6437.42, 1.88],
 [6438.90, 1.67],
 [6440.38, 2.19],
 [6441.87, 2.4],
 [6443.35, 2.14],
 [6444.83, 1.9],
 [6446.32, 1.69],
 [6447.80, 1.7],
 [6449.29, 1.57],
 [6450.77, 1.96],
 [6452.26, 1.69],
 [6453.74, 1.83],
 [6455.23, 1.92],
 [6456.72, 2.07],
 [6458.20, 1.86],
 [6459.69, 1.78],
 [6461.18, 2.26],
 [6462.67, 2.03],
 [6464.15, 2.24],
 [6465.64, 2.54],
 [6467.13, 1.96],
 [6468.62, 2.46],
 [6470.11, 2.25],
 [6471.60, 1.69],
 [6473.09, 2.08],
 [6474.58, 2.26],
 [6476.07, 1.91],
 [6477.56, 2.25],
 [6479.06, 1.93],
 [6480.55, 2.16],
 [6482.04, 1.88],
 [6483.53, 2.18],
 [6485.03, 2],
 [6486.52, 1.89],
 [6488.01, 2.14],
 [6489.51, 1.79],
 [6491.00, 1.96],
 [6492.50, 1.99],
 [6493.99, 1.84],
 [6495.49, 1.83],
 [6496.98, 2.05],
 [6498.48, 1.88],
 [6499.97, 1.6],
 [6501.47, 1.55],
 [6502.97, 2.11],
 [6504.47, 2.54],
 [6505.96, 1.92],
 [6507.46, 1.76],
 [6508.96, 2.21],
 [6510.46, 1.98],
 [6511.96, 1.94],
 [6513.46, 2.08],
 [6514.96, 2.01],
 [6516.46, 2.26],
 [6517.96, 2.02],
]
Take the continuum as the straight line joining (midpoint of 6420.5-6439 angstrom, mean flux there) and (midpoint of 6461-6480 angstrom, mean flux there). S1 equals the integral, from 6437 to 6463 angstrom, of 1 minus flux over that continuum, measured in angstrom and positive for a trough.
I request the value 1.6 angstrom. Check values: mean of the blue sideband 1.94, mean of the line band 1.92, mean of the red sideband 2.14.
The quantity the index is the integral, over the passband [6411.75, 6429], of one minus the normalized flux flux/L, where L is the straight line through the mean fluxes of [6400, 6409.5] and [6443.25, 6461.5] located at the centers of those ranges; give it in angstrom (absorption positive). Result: -3.72 angstrom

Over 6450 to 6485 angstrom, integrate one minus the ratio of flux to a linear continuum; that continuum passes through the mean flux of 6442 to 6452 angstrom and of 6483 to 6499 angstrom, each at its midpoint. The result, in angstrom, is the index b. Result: -2.71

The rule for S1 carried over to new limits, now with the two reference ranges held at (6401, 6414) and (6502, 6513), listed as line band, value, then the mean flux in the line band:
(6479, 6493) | 0.0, 2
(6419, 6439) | -0.5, 1.9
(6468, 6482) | -0.9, 2.1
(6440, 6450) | -0.2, 1.93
